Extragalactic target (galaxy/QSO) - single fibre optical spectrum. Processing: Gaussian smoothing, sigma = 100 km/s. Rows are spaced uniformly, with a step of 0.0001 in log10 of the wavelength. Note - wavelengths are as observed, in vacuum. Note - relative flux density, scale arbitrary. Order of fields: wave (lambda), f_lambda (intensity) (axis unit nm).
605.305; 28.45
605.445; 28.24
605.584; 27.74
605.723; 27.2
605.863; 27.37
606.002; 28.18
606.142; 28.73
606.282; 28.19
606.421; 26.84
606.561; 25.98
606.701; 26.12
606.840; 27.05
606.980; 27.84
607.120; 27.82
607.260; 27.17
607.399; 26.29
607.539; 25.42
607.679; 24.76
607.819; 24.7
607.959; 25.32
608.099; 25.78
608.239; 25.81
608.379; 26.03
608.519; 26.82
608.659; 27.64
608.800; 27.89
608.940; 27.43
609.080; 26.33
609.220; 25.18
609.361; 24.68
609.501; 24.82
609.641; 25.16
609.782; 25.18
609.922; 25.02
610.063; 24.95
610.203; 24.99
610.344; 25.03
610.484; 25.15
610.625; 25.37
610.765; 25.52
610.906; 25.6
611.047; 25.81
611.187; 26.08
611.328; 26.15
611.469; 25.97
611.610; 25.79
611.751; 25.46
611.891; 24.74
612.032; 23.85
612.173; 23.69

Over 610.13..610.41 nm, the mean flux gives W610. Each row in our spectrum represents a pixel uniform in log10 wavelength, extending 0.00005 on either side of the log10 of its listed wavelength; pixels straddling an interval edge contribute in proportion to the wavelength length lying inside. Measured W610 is 25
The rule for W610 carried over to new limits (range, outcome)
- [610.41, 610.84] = 25.4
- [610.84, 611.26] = 25.8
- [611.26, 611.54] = 26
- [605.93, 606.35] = 28.3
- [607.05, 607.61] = 26.7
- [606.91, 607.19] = 27.8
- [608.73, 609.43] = 26.3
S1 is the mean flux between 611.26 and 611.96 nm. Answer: 25.6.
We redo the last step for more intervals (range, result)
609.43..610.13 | 25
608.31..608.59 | 26.5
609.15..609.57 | 24.9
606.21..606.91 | 26.8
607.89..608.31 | 25.6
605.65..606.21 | 27.9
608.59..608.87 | 27.7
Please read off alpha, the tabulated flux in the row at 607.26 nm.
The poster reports 27.17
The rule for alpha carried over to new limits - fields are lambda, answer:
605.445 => 28.24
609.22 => 25.18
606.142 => 28.73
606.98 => 27.84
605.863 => 27.37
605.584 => 27.74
